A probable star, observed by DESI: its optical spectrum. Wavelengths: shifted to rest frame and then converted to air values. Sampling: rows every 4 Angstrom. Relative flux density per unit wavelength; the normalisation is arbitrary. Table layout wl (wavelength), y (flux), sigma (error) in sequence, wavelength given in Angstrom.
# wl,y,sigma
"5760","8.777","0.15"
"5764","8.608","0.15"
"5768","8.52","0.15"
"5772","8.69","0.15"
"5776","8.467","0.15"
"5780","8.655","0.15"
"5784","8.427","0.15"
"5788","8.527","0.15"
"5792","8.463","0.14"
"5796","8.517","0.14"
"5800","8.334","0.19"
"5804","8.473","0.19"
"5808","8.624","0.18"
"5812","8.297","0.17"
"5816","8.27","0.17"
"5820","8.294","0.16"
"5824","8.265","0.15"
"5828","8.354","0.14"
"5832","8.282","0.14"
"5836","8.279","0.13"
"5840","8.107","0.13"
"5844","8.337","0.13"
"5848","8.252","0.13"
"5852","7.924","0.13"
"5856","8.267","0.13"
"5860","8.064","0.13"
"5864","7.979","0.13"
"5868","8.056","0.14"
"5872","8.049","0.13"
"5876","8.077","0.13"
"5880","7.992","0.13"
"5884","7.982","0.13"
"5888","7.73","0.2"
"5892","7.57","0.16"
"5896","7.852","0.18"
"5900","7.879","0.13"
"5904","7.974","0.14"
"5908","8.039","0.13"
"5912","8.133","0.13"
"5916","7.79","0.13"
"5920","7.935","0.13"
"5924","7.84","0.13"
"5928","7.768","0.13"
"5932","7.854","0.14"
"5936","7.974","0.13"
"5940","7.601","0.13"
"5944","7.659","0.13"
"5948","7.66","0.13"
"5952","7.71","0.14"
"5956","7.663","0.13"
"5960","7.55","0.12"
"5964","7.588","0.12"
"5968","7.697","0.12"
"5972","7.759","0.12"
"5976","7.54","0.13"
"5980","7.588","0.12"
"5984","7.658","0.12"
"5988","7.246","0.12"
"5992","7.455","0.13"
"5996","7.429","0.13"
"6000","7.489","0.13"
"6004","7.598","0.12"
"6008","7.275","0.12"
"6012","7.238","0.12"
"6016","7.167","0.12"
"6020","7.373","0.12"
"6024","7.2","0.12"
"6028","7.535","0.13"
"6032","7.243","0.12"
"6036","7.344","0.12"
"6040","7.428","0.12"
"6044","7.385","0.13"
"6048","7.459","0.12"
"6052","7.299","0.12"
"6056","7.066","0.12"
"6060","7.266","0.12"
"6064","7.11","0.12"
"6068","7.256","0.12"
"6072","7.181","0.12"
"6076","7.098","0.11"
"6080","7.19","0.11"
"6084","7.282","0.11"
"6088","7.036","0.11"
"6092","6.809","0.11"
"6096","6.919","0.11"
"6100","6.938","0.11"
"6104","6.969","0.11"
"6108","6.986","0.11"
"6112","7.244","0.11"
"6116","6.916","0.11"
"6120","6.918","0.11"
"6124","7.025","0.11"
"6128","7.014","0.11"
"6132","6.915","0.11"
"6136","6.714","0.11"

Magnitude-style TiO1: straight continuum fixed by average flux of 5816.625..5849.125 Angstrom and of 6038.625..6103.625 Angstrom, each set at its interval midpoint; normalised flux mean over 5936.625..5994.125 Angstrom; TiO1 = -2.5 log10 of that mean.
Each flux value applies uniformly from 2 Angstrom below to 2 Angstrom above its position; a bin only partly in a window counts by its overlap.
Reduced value 0.01 mag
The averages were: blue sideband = 8.27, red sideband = 7.16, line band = 7.61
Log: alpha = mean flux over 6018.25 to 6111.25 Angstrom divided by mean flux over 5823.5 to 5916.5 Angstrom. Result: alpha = 0.89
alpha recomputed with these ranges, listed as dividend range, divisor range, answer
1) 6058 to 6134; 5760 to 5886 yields 0.85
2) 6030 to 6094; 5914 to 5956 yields 0.93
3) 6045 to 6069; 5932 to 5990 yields 0.95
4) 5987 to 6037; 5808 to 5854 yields 0.89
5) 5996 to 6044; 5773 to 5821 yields 0.87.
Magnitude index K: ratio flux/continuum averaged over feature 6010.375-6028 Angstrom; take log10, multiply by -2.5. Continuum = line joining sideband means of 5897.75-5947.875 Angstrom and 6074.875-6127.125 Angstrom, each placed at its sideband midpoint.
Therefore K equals 0.02 mag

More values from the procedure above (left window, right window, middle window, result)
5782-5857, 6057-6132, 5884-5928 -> 0.008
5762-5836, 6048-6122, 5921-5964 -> 0.006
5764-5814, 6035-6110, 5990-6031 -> 0.011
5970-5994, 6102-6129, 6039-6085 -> -0.004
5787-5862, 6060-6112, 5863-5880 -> 0.007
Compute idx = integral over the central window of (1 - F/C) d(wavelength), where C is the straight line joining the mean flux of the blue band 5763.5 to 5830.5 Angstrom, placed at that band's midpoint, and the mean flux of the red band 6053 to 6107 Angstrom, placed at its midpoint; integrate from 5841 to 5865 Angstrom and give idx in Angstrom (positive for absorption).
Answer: 0.12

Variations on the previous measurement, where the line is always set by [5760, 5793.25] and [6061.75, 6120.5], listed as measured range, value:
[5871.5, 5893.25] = 0.4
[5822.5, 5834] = 0.0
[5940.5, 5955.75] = 0.1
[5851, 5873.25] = 0.2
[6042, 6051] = -0.2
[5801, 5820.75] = 0.0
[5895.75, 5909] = 0.0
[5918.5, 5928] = 0.0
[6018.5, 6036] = 0.1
